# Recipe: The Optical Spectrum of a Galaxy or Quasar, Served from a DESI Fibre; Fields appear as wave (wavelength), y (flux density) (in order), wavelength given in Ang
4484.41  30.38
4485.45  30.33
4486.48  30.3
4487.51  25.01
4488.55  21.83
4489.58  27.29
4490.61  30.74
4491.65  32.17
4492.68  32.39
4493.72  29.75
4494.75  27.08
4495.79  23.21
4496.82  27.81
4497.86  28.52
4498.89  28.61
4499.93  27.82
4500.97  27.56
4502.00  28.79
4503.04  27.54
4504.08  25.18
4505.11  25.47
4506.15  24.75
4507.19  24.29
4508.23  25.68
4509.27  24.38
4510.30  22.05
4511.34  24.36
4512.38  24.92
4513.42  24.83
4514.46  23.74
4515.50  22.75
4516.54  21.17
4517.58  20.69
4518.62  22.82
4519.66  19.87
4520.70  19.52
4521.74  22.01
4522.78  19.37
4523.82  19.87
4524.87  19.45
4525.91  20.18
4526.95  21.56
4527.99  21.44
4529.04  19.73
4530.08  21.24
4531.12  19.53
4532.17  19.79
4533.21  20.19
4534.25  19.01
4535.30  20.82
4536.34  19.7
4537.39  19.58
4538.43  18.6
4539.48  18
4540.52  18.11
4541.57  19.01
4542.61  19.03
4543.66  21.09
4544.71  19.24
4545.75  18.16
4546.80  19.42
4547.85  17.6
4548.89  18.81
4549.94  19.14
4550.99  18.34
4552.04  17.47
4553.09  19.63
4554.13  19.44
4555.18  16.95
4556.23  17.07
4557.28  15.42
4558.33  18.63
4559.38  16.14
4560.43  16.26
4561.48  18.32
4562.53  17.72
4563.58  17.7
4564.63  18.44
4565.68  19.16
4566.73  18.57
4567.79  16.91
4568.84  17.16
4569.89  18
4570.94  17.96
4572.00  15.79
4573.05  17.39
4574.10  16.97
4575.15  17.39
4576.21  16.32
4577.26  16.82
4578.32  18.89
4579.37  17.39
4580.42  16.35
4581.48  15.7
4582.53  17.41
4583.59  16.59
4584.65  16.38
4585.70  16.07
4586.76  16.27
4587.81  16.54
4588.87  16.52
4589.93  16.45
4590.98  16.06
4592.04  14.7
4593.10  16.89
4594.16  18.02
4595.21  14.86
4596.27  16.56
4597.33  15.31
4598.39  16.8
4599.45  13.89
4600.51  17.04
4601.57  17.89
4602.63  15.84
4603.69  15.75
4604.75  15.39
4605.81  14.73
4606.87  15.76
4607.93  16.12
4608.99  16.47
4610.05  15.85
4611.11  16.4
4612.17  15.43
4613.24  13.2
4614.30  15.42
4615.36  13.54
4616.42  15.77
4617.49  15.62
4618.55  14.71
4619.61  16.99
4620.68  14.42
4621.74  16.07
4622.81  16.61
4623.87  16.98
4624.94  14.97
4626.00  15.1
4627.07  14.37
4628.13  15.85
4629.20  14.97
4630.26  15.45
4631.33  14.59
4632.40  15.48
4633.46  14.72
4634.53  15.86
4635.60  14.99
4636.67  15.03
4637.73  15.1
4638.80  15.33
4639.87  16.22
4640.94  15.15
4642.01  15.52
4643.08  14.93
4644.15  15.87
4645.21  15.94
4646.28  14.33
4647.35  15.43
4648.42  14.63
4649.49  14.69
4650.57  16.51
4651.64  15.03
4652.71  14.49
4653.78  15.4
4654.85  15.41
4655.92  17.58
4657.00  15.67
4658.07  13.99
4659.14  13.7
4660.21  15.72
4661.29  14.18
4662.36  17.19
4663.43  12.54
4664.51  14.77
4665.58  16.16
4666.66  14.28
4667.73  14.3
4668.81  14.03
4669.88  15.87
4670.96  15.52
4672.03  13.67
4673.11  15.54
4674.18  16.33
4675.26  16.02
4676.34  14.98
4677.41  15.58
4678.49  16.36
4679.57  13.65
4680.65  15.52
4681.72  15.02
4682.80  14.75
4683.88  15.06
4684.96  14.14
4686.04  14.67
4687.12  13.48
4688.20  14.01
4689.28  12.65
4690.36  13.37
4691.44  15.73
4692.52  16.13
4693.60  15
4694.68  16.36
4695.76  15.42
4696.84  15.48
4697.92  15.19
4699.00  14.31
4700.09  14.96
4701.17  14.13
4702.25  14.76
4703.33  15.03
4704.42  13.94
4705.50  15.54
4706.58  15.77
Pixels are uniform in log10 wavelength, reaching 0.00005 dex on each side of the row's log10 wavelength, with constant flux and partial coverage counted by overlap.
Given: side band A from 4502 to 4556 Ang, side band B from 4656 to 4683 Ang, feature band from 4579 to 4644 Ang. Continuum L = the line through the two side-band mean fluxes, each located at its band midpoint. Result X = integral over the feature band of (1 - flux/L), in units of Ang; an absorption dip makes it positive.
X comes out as 6.4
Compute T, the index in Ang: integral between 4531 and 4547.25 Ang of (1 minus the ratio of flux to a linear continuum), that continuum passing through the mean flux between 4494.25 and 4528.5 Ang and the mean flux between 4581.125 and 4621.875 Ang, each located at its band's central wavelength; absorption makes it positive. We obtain 1.6 Ang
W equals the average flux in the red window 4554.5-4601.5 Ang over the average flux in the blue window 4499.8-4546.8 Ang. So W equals 0.8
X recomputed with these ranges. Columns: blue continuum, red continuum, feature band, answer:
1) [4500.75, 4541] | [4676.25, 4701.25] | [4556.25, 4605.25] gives 6.6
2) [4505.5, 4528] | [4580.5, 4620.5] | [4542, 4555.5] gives 0.7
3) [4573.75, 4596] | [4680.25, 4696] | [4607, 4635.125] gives 0.9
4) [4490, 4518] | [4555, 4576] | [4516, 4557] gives 3.7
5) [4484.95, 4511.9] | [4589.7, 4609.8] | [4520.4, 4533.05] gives 1.9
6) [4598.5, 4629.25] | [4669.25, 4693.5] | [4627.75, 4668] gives 0.1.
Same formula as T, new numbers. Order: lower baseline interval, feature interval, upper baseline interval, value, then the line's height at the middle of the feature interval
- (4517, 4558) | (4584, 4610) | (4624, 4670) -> 1.5 Ang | 17.1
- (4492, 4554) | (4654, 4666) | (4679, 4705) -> 0.7 Ang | 16.1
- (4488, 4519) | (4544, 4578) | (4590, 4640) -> 4.6 Ang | 20.6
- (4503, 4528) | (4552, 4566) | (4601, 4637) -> 1.4 Ang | 19.6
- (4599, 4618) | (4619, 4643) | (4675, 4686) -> 0.0 Ang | 15.4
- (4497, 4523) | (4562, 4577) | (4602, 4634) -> 1.5 Ang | 19.4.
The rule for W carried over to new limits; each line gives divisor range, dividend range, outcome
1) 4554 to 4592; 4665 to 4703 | 0.87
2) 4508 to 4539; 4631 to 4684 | 0.71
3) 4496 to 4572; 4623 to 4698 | 0.73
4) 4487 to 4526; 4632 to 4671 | 0.61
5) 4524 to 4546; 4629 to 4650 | 0.77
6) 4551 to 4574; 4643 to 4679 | 0.86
